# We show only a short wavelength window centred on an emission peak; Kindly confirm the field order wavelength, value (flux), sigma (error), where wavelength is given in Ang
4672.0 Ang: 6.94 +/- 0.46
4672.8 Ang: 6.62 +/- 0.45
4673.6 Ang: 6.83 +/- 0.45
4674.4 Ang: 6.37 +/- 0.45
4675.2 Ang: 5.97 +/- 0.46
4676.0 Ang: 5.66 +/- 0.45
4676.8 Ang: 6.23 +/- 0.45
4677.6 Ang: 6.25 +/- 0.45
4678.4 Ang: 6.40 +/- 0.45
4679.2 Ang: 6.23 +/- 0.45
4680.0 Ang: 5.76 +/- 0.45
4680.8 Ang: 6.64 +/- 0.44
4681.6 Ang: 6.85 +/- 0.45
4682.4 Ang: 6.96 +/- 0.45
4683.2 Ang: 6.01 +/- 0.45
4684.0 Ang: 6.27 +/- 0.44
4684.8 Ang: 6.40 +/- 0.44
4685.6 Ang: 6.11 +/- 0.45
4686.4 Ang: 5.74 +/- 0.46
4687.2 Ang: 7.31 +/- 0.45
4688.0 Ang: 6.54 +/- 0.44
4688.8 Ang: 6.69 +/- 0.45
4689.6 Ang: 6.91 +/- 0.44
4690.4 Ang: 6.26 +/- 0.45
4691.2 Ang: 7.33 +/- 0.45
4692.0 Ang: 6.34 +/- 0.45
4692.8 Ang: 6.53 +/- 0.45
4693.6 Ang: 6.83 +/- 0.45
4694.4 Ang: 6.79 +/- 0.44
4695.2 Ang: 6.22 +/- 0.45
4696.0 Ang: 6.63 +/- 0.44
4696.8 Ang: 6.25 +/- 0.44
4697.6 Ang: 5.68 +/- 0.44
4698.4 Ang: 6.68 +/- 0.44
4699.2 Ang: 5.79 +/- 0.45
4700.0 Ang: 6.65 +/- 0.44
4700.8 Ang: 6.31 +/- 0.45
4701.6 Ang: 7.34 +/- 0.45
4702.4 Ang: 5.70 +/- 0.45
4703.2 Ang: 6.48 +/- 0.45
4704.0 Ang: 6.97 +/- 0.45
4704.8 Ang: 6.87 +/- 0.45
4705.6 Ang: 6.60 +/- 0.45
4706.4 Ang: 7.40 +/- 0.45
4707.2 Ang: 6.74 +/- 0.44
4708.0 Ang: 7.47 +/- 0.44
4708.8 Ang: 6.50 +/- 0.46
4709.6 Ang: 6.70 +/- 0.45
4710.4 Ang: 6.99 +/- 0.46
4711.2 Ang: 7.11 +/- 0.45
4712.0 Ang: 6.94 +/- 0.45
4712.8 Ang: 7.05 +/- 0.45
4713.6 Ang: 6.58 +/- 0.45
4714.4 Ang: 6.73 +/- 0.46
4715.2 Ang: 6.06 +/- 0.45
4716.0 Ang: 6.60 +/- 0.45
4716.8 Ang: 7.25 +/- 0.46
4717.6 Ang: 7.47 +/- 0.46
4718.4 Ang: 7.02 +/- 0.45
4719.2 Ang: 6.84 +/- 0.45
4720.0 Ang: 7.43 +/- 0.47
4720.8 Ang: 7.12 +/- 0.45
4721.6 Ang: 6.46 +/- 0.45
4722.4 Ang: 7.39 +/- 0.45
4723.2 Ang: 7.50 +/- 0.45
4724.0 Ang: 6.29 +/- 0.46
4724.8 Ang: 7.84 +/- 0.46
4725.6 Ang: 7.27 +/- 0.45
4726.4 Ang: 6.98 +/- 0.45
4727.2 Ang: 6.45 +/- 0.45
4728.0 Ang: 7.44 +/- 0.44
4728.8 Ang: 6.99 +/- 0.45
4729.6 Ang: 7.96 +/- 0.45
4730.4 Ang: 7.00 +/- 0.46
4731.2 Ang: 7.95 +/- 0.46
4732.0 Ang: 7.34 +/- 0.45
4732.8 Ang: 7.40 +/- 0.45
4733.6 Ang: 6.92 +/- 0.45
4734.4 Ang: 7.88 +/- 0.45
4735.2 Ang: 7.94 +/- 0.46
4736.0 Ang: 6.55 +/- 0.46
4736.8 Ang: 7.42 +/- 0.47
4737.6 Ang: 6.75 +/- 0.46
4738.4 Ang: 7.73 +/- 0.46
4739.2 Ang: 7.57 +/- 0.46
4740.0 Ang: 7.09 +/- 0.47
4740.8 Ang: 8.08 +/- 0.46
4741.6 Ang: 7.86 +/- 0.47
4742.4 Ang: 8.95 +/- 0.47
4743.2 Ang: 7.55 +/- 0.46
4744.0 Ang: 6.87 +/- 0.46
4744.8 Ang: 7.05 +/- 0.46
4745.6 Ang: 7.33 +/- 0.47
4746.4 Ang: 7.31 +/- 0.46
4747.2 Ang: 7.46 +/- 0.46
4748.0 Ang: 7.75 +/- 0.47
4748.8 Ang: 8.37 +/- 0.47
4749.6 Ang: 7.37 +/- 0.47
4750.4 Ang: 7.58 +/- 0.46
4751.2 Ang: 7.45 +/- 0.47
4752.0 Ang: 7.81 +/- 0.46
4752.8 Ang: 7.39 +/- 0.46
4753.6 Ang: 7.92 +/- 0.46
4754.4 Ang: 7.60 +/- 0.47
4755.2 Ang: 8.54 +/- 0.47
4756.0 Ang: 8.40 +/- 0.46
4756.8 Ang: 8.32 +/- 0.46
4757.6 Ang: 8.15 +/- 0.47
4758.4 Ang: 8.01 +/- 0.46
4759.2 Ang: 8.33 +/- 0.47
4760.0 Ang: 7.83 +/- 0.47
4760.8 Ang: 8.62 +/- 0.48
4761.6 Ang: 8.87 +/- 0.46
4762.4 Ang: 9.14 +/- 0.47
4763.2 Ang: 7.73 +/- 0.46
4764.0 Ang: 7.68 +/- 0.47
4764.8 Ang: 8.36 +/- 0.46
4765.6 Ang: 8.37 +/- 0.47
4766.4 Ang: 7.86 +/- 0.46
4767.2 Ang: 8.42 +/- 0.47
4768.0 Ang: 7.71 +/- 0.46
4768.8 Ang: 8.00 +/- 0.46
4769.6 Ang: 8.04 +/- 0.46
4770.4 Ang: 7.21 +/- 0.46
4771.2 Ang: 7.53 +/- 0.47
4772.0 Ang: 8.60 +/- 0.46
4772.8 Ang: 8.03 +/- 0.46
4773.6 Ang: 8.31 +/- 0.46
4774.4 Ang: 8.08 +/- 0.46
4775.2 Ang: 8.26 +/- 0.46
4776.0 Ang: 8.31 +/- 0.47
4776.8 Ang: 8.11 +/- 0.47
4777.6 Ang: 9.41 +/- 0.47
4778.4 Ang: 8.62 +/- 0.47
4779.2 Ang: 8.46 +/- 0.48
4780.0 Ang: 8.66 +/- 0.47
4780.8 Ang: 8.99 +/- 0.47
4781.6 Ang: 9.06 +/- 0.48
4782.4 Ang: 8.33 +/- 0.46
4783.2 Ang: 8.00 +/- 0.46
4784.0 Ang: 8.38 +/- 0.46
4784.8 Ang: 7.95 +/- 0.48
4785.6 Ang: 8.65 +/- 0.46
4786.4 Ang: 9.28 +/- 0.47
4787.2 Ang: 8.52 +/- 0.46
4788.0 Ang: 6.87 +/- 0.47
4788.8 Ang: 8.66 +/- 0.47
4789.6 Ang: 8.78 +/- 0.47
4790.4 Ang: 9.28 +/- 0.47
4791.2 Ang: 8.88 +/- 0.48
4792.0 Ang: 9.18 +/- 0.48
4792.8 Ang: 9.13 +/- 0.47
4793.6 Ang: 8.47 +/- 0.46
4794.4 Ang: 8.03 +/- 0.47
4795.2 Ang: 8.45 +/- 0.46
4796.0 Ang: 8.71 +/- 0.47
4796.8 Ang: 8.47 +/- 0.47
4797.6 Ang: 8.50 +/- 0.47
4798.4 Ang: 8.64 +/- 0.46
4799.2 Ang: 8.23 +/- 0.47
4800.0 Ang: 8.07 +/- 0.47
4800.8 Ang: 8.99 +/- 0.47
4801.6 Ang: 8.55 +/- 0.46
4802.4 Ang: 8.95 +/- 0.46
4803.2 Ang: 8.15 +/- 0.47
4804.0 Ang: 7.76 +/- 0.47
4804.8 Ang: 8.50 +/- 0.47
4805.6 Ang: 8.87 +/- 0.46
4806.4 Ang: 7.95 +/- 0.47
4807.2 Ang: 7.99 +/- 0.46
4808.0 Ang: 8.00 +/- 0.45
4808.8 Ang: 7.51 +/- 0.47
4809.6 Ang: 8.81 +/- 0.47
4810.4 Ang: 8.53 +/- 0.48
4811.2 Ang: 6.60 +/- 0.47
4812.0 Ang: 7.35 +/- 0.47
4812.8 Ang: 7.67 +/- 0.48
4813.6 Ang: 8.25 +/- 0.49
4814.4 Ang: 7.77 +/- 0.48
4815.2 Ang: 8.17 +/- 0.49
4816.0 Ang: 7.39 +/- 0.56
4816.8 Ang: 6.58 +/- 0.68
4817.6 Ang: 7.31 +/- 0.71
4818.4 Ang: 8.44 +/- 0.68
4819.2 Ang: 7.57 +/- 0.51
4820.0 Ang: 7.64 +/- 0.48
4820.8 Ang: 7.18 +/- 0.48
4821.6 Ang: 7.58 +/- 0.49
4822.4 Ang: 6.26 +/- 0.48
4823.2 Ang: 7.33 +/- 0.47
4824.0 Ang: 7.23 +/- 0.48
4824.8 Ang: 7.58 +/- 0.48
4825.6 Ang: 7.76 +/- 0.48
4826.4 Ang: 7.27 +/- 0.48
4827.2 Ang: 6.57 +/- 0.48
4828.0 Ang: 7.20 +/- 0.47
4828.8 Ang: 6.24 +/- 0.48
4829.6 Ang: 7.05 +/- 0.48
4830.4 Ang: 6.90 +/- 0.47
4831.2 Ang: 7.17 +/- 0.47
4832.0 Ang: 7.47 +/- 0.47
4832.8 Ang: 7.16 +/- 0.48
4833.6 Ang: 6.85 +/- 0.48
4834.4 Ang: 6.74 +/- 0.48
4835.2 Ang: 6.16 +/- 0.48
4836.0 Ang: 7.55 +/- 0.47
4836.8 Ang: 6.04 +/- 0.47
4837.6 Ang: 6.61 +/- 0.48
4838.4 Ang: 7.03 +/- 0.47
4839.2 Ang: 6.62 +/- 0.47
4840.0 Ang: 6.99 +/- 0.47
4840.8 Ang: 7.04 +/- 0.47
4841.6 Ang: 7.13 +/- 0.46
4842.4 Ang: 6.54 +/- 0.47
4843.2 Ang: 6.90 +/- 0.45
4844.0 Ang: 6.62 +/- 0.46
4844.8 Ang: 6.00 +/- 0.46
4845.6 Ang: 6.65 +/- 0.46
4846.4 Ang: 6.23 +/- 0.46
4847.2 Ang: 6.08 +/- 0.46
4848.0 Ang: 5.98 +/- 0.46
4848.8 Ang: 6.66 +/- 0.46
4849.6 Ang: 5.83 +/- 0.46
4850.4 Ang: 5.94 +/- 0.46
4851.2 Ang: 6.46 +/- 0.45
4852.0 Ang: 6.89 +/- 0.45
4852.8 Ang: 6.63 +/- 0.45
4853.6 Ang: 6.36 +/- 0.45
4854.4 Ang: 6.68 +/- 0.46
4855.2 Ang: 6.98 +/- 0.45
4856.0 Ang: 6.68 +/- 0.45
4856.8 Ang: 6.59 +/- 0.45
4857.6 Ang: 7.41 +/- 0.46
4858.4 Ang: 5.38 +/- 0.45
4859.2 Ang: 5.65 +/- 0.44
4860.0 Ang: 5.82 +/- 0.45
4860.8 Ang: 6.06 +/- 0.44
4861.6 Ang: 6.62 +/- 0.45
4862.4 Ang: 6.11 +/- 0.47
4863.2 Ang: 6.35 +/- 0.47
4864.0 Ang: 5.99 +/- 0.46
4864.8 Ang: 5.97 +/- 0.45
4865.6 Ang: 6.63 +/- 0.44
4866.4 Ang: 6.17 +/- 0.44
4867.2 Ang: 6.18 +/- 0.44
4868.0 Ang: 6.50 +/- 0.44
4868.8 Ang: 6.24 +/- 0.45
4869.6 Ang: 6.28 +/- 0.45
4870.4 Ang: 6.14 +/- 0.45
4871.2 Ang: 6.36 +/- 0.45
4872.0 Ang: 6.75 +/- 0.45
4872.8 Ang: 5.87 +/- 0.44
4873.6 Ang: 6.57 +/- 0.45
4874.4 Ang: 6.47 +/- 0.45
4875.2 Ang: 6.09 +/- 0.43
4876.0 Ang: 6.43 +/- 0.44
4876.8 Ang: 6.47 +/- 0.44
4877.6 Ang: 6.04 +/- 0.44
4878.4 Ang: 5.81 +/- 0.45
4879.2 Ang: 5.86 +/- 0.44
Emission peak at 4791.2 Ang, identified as C III]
